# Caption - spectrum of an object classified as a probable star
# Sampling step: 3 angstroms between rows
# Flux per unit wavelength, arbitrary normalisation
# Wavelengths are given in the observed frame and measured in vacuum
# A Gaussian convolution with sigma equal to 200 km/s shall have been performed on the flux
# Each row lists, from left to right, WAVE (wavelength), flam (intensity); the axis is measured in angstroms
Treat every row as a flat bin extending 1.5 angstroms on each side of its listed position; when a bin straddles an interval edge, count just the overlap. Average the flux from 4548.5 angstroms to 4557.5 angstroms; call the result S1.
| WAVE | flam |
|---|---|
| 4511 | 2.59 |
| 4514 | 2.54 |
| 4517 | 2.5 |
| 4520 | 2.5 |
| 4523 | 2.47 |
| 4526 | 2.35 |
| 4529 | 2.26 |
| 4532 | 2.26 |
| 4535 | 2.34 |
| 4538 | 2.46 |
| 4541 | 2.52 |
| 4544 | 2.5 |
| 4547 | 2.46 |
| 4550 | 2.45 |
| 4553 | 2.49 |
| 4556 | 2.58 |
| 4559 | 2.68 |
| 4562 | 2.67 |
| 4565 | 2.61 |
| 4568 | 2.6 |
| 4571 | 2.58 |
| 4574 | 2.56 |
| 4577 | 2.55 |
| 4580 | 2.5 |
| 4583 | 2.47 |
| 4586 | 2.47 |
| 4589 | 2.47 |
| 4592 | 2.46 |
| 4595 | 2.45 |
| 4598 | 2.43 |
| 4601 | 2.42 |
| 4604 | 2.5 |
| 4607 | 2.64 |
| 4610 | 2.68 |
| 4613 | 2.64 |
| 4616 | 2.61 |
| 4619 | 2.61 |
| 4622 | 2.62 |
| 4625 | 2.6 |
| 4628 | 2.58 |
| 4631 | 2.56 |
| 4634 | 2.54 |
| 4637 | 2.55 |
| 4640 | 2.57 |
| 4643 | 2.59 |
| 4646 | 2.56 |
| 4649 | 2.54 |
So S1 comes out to 2.51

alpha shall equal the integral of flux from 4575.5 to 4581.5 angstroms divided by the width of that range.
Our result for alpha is 2.52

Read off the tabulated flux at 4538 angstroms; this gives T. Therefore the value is 2.46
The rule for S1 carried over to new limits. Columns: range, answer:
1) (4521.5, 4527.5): 2.41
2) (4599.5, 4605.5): 2.46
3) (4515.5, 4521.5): 2.5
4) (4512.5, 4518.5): 2.52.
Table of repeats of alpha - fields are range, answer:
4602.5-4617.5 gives 2.61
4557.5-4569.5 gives 2.64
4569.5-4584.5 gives 2.53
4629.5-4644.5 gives 2.56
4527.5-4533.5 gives 2.26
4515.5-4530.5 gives 2.42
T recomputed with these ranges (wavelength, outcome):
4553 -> 2.49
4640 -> 2.57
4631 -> 2.56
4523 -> 2.47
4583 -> 2.47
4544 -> 2.5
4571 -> 2.58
